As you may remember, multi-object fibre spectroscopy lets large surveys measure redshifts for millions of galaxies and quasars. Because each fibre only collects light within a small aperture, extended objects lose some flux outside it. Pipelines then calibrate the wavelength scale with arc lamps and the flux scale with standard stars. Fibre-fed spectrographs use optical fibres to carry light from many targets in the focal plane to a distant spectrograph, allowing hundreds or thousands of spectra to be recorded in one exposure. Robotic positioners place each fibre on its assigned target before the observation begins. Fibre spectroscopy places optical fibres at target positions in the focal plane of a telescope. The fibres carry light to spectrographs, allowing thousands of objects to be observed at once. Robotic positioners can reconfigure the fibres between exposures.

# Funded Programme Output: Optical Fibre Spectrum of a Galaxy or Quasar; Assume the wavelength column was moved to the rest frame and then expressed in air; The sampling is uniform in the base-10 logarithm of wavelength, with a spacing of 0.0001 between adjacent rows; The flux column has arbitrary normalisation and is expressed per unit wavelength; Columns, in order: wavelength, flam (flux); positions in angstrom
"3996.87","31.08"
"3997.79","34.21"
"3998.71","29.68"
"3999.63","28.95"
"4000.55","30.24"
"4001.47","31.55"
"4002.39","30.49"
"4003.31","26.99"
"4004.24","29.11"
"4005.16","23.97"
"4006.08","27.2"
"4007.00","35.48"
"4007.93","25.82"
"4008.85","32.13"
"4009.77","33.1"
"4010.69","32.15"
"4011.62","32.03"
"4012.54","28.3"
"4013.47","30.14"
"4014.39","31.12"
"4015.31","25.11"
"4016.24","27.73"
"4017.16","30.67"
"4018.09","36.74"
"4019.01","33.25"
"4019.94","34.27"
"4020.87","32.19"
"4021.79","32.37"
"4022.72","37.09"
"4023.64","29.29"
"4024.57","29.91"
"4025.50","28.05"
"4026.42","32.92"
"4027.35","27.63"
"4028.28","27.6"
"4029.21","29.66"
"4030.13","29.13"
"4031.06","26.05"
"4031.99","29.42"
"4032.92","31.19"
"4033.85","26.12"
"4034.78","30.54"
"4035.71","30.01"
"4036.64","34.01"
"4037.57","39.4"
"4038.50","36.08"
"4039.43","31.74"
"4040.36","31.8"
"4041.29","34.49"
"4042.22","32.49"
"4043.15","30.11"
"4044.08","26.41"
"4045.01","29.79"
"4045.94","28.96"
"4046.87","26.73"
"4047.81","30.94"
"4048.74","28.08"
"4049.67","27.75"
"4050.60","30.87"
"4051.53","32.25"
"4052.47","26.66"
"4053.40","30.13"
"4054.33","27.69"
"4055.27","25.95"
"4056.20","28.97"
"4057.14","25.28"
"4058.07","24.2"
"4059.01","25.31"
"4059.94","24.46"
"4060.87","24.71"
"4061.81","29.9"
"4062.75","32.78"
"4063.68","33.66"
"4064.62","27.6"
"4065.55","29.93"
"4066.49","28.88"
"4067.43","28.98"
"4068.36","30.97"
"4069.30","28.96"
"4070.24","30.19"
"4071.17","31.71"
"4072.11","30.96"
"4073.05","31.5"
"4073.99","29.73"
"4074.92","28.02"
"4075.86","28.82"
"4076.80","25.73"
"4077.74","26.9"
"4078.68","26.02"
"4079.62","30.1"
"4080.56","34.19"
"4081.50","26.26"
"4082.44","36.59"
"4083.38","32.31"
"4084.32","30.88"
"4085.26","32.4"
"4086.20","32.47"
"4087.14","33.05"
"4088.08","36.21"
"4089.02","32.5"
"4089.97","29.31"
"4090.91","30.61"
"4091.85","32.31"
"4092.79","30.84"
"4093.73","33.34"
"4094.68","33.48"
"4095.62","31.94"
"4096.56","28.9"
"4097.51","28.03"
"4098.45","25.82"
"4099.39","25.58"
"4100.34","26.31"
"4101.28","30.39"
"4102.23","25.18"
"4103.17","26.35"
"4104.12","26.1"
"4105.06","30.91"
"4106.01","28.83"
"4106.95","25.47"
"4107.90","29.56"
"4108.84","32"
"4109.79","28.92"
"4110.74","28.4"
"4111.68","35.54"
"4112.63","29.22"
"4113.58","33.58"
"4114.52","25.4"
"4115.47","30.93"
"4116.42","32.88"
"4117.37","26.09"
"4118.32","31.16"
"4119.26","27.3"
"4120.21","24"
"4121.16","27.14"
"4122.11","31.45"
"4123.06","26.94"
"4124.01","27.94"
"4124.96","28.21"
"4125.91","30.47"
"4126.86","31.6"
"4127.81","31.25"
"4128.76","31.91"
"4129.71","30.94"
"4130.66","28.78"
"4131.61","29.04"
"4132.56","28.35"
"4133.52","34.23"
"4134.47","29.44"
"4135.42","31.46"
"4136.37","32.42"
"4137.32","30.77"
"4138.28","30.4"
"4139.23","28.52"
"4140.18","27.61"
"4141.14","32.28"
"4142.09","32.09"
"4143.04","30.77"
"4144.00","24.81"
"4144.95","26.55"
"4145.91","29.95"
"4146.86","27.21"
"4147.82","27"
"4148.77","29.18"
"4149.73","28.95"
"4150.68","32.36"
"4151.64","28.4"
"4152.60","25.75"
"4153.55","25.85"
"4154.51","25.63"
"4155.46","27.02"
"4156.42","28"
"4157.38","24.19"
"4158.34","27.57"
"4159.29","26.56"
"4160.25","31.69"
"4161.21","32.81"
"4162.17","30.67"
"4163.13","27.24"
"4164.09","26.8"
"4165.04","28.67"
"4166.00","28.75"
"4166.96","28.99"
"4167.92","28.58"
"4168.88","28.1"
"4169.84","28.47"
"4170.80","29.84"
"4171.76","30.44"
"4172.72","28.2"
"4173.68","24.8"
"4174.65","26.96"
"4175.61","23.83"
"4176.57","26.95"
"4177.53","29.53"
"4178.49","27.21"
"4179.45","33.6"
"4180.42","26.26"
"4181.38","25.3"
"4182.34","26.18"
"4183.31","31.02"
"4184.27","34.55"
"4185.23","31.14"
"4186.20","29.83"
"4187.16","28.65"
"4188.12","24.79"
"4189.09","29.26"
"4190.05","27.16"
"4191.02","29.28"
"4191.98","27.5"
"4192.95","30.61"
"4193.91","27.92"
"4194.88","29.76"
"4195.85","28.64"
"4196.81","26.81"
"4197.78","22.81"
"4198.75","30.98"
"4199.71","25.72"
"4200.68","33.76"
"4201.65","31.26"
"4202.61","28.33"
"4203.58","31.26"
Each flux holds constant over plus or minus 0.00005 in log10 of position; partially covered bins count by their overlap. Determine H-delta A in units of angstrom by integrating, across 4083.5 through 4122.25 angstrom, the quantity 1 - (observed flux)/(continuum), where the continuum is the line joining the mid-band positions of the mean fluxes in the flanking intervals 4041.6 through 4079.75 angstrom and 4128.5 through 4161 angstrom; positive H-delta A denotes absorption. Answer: -1.2 angstrom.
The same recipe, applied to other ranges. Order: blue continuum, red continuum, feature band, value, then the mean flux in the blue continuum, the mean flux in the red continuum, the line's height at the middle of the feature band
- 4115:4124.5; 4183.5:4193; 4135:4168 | 0.2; 28.6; 29.3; 28.9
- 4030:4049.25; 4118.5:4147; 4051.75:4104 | 1.3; 30.7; 29.5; 30.2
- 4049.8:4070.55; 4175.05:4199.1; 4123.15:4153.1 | -1.2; 28.5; 28.4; 28.4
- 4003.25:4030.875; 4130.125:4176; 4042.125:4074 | 1.0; 30.4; 28.7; 29.9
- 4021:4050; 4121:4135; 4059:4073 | 0.4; 30.5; 29.9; 30.3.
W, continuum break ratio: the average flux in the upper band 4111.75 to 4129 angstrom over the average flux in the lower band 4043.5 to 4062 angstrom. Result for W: 1.06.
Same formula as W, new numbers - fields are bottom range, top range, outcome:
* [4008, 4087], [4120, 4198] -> 0.95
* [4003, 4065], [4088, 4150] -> 0.99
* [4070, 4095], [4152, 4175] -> 0.90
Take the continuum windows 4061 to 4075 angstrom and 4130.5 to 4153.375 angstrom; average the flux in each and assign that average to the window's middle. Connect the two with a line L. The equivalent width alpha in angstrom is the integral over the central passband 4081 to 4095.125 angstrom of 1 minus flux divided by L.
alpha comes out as -1.0 angstrom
